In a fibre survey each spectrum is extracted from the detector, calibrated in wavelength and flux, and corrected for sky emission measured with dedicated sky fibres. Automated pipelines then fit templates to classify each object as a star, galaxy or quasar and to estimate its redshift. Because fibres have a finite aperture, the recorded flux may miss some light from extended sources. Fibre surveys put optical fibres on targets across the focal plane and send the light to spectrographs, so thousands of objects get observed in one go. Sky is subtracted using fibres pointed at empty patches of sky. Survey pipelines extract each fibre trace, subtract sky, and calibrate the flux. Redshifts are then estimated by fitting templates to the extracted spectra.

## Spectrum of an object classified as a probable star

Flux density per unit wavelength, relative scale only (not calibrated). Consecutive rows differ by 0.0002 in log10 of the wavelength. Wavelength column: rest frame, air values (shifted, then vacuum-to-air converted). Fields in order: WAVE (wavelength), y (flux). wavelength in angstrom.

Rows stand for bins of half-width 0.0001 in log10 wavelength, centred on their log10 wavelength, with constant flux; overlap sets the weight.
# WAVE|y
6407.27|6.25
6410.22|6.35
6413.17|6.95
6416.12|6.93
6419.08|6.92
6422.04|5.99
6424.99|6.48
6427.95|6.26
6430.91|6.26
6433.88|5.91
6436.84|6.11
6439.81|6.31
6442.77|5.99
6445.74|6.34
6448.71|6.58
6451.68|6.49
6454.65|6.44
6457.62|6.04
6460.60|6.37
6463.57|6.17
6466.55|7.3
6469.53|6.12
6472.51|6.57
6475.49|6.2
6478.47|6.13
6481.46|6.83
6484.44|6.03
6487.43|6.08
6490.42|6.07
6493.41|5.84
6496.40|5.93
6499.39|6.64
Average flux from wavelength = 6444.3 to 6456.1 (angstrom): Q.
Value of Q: 6.46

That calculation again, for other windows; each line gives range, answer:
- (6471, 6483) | 6.43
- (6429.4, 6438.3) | 6.09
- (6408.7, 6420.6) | 6.78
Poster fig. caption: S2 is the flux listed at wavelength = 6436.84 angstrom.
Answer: 6.11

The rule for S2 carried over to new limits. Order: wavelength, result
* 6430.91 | 6.26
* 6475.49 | 6.2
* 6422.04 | 5.99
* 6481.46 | 6.83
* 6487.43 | 6.08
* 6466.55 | 7.3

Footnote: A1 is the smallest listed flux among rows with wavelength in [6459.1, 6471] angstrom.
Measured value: 6.12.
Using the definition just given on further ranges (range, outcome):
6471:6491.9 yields 6.03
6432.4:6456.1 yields 5.91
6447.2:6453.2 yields 6.49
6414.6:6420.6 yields 6.92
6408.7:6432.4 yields 5.99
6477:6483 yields 6.13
